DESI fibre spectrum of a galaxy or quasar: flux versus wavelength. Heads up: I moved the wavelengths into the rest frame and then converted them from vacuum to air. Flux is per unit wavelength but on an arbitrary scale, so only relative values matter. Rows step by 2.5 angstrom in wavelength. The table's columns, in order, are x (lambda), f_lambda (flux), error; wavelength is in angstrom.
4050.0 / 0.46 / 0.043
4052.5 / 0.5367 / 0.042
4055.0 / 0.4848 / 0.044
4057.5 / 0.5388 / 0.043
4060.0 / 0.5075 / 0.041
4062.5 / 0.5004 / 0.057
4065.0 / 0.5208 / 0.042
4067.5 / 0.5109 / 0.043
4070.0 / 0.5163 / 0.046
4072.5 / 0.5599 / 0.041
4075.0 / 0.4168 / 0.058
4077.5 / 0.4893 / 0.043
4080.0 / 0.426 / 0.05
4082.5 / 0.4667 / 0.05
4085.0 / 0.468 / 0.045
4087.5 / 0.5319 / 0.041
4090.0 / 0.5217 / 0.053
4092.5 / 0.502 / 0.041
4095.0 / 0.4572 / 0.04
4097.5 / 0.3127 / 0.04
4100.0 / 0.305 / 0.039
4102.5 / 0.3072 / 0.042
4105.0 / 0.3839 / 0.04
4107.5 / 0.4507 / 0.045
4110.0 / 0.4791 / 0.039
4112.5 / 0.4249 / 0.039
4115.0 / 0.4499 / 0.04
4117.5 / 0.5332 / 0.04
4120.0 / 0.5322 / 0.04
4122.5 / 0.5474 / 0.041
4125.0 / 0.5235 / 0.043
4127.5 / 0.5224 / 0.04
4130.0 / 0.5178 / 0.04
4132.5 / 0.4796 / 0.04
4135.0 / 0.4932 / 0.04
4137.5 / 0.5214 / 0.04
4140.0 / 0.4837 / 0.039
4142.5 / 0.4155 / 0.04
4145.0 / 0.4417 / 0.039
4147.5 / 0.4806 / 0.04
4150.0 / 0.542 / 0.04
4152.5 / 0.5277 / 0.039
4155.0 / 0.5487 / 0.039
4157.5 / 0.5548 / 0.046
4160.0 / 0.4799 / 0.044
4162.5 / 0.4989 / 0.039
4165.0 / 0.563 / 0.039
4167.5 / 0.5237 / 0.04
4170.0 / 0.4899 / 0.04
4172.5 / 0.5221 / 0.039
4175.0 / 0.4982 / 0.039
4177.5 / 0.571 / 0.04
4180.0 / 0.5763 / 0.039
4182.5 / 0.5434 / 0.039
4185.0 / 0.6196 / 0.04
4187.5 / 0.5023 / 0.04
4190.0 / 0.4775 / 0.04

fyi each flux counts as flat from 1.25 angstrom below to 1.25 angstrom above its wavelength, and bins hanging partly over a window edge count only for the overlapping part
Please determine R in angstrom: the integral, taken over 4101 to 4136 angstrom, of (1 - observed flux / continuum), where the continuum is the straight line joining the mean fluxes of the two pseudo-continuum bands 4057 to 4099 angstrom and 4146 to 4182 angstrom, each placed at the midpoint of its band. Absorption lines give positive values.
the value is 2.1 angstrom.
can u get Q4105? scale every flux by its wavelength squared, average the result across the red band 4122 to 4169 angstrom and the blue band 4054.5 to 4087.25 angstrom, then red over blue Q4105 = 1.1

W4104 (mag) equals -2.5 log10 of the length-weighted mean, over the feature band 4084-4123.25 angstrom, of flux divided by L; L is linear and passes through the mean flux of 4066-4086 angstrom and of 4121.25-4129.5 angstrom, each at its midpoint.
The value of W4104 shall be 0.14 mag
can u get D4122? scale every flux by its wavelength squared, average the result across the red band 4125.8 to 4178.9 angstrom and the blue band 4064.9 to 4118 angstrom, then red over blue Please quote 1.16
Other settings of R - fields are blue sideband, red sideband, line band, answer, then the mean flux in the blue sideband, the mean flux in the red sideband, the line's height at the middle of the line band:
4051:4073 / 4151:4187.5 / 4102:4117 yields 2.81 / 0.518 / 0.536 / 0.526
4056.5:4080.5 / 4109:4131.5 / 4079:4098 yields 1.31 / 0.501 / 0.503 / 0.502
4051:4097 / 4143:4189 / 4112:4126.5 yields 0.09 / 0.494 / 0.525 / 0.509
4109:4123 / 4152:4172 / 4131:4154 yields 0.98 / 0.492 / 0.523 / 0.51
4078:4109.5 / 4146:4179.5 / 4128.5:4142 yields -0.24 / 0.43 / 0.524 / 0.487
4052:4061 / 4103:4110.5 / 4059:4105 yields 0.89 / 0.516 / 0.421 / 0.467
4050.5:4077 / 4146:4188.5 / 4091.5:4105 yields 3.67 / 0.507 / 0.532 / 0.515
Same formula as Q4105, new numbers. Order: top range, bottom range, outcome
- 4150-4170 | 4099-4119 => 1.29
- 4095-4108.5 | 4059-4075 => 0.72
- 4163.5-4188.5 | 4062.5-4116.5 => 1.24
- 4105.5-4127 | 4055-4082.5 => 1.01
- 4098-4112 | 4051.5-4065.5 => 0.76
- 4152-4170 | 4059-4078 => 1.09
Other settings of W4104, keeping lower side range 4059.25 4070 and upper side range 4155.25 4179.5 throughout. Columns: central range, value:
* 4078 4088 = 0.10 mag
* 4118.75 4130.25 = -0.02 mag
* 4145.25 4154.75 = 0.02 mag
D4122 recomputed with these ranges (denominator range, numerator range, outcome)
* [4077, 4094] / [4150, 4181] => 1.13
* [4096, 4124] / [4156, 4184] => 1.27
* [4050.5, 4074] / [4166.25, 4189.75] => 1.10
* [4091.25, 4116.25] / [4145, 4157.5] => 1.31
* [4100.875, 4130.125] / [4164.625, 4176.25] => 1.13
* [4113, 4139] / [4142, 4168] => 1.01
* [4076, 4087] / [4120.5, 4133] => 1.14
